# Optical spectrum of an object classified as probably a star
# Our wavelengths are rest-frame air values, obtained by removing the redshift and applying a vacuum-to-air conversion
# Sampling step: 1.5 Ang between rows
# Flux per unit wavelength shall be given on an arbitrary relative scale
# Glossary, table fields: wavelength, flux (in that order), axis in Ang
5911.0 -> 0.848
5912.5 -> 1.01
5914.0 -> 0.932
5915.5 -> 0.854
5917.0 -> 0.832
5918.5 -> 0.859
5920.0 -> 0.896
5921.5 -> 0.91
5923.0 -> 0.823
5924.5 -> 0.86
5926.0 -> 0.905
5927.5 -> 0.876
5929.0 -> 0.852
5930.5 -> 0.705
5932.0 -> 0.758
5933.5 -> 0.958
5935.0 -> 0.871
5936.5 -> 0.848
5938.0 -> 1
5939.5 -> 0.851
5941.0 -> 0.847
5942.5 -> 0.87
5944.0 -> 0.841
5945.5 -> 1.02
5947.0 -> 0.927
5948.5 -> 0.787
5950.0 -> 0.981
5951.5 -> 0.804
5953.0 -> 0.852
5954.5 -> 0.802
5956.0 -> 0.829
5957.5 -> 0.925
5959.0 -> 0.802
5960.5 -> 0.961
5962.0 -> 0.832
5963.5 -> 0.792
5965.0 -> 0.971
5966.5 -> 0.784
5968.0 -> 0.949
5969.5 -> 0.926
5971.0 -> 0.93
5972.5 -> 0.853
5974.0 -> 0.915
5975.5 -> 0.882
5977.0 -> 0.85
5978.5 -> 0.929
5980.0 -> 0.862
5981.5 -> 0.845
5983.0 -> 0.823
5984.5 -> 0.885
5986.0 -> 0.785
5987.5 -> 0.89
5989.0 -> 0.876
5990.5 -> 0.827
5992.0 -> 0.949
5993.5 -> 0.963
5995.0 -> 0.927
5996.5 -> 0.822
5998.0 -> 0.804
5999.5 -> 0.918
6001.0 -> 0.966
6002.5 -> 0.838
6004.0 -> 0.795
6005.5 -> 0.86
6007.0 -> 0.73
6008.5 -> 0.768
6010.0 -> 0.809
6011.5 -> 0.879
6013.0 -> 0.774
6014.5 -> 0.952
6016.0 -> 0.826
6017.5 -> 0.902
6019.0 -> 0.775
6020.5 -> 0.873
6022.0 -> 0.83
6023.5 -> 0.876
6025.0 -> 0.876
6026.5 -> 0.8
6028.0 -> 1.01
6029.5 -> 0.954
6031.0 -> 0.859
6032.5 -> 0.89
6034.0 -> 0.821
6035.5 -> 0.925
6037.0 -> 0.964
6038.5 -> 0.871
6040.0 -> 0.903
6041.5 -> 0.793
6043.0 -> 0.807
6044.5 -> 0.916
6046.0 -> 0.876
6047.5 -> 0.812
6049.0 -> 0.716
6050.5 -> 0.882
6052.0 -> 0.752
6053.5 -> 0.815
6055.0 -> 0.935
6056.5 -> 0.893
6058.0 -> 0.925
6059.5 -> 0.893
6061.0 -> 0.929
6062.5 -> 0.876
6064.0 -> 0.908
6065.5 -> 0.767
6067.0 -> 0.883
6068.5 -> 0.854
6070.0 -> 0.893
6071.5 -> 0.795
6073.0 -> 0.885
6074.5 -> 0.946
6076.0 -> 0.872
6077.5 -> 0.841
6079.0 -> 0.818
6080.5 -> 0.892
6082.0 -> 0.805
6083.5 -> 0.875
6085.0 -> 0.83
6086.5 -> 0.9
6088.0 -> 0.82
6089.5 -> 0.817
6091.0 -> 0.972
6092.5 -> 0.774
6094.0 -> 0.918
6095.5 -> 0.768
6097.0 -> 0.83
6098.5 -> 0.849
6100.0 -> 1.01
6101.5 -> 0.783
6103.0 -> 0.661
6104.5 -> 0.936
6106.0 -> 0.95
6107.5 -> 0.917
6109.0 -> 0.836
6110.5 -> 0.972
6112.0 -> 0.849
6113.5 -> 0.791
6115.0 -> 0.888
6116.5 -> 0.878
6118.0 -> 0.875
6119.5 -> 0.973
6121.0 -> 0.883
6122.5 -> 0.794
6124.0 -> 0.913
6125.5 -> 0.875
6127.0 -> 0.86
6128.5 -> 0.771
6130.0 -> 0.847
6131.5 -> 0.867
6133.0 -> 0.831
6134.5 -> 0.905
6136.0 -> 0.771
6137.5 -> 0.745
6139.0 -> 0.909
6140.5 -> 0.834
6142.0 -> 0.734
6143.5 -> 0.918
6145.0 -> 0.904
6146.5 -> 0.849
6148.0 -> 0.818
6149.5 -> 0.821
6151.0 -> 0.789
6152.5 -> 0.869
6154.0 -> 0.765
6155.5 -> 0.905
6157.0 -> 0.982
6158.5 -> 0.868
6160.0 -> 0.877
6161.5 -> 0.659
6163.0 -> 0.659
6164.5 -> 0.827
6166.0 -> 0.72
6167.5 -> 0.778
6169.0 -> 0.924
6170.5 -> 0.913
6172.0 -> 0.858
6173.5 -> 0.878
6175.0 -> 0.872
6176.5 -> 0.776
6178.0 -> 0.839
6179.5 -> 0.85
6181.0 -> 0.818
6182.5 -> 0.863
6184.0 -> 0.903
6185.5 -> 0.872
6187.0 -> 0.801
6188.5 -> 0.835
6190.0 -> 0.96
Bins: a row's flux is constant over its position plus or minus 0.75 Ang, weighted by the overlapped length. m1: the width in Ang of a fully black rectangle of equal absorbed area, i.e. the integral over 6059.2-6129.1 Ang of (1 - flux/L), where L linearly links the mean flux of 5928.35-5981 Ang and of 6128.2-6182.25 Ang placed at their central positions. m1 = -1.60 Ang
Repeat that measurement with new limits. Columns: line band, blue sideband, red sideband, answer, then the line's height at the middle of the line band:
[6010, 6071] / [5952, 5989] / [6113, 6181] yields -0.56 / 0.858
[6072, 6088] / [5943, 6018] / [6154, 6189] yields -0.21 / 0.852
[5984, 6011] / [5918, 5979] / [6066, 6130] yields 0.43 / 0.87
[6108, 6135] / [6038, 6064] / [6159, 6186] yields -0.85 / 0.841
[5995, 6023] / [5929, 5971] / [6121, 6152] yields 0.59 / 0.861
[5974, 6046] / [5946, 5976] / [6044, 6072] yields 0.12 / 0.868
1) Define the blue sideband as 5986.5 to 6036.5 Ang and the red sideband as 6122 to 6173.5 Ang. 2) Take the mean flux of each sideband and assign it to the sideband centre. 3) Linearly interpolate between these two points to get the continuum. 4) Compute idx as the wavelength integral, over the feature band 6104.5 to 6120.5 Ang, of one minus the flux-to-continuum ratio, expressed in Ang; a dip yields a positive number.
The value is -1.0 Ang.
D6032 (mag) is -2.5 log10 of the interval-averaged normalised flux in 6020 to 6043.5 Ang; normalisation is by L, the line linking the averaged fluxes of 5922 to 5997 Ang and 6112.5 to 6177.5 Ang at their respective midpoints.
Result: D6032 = -0.02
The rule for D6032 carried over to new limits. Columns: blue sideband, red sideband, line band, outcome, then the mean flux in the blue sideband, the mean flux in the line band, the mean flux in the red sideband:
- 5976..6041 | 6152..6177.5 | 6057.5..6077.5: -0.030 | 0.867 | 0.877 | 0.831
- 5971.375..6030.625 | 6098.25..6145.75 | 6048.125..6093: 0.004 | 0.864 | 0.859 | 0.86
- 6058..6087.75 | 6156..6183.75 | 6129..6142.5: 0.023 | 0.867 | 0.828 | 0.833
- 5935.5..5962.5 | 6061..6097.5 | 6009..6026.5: 0.023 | 0.877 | 0.849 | 0.857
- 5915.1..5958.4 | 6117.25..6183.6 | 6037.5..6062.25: -0.007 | 0.867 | 0.859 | 0.841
